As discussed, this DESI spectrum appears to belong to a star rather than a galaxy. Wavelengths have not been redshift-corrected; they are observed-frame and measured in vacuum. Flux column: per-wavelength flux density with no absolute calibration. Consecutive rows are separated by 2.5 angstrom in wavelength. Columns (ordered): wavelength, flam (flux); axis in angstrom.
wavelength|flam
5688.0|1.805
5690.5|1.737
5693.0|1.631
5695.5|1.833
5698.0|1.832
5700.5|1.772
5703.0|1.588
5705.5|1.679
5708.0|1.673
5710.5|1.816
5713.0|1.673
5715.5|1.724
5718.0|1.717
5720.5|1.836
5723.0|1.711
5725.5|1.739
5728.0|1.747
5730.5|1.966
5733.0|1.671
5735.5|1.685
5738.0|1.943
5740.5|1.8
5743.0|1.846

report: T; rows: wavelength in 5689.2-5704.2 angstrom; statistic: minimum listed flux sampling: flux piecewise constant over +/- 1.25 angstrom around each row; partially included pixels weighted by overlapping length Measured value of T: 1.588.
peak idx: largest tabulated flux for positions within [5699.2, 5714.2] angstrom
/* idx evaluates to 1.816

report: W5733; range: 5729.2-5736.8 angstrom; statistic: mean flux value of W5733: 1.77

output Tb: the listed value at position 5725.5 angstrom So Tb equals 1.739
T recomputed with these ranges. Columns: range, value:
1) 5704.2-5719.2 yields 1.673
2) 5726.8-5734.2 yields 1.671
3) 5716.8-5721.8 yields 1.717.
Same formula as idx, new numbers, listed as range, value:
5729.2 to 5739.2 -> 1.966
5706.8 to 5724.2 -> 1.836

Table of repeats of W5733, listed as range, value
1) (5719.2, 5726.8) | 1.76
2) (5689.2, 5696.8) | 1.73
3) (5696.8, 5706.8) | 1.72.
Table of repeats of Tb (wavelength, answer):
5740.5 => 1.8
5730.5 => 1.966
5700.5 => 1.772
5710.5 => 1.816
